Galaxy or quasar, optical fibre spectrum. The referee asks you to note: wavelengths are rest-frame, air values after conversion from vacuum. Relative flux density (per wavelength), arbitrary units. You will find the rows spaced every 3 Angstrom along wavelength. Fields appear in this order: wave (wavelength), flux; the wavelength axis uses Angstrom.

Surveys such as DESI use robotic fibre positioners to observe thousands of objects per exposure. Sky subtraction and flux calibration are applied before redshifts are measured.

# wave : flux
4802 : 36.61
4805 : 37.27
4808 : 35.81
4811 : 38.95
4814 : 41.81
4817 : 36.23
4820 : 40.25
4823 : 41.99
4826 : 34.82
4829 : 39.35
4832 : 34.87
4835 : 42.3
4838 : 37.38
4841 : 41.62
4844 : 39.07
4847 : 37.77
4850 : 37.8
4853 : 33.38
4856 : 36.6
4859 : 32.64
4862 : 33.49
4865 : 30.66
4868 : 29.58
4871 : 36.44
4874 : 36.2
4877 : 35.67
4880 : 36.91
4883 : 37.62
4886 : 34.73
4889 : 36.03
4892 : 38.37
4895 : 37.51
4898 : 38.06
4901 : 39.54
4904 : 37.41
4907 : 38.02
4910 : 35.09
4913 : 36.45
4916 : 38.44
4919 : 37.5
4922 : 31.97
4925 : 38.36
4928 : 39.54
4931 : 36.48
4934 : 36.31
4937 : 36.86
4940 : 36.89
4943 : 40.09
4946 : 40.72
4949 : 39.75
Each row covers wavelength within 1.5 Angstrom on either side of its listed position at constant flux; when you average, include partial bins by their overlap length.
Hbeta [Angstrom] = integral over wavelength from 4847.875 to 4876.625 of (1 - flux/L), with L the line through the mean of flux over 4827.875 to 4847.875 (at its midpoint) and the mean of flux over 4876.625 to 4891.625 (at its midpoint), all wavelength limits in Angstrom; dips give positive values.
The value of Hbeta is 2.6 Angstrom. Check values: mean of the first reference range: 38.9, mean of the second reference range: 36.4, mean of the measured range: 34.2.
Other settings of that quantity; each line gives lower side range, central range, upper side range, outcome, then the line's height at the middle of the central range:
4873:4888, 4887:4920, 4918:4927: -1.2 Angstrom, 36.1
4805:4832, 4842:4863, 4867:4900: 0.7 Angstrom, 37.3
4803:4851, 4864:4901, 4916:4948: 2.1 Angstrom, 38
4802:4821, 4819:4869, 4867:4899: 0.8 Angstrom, 37.3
